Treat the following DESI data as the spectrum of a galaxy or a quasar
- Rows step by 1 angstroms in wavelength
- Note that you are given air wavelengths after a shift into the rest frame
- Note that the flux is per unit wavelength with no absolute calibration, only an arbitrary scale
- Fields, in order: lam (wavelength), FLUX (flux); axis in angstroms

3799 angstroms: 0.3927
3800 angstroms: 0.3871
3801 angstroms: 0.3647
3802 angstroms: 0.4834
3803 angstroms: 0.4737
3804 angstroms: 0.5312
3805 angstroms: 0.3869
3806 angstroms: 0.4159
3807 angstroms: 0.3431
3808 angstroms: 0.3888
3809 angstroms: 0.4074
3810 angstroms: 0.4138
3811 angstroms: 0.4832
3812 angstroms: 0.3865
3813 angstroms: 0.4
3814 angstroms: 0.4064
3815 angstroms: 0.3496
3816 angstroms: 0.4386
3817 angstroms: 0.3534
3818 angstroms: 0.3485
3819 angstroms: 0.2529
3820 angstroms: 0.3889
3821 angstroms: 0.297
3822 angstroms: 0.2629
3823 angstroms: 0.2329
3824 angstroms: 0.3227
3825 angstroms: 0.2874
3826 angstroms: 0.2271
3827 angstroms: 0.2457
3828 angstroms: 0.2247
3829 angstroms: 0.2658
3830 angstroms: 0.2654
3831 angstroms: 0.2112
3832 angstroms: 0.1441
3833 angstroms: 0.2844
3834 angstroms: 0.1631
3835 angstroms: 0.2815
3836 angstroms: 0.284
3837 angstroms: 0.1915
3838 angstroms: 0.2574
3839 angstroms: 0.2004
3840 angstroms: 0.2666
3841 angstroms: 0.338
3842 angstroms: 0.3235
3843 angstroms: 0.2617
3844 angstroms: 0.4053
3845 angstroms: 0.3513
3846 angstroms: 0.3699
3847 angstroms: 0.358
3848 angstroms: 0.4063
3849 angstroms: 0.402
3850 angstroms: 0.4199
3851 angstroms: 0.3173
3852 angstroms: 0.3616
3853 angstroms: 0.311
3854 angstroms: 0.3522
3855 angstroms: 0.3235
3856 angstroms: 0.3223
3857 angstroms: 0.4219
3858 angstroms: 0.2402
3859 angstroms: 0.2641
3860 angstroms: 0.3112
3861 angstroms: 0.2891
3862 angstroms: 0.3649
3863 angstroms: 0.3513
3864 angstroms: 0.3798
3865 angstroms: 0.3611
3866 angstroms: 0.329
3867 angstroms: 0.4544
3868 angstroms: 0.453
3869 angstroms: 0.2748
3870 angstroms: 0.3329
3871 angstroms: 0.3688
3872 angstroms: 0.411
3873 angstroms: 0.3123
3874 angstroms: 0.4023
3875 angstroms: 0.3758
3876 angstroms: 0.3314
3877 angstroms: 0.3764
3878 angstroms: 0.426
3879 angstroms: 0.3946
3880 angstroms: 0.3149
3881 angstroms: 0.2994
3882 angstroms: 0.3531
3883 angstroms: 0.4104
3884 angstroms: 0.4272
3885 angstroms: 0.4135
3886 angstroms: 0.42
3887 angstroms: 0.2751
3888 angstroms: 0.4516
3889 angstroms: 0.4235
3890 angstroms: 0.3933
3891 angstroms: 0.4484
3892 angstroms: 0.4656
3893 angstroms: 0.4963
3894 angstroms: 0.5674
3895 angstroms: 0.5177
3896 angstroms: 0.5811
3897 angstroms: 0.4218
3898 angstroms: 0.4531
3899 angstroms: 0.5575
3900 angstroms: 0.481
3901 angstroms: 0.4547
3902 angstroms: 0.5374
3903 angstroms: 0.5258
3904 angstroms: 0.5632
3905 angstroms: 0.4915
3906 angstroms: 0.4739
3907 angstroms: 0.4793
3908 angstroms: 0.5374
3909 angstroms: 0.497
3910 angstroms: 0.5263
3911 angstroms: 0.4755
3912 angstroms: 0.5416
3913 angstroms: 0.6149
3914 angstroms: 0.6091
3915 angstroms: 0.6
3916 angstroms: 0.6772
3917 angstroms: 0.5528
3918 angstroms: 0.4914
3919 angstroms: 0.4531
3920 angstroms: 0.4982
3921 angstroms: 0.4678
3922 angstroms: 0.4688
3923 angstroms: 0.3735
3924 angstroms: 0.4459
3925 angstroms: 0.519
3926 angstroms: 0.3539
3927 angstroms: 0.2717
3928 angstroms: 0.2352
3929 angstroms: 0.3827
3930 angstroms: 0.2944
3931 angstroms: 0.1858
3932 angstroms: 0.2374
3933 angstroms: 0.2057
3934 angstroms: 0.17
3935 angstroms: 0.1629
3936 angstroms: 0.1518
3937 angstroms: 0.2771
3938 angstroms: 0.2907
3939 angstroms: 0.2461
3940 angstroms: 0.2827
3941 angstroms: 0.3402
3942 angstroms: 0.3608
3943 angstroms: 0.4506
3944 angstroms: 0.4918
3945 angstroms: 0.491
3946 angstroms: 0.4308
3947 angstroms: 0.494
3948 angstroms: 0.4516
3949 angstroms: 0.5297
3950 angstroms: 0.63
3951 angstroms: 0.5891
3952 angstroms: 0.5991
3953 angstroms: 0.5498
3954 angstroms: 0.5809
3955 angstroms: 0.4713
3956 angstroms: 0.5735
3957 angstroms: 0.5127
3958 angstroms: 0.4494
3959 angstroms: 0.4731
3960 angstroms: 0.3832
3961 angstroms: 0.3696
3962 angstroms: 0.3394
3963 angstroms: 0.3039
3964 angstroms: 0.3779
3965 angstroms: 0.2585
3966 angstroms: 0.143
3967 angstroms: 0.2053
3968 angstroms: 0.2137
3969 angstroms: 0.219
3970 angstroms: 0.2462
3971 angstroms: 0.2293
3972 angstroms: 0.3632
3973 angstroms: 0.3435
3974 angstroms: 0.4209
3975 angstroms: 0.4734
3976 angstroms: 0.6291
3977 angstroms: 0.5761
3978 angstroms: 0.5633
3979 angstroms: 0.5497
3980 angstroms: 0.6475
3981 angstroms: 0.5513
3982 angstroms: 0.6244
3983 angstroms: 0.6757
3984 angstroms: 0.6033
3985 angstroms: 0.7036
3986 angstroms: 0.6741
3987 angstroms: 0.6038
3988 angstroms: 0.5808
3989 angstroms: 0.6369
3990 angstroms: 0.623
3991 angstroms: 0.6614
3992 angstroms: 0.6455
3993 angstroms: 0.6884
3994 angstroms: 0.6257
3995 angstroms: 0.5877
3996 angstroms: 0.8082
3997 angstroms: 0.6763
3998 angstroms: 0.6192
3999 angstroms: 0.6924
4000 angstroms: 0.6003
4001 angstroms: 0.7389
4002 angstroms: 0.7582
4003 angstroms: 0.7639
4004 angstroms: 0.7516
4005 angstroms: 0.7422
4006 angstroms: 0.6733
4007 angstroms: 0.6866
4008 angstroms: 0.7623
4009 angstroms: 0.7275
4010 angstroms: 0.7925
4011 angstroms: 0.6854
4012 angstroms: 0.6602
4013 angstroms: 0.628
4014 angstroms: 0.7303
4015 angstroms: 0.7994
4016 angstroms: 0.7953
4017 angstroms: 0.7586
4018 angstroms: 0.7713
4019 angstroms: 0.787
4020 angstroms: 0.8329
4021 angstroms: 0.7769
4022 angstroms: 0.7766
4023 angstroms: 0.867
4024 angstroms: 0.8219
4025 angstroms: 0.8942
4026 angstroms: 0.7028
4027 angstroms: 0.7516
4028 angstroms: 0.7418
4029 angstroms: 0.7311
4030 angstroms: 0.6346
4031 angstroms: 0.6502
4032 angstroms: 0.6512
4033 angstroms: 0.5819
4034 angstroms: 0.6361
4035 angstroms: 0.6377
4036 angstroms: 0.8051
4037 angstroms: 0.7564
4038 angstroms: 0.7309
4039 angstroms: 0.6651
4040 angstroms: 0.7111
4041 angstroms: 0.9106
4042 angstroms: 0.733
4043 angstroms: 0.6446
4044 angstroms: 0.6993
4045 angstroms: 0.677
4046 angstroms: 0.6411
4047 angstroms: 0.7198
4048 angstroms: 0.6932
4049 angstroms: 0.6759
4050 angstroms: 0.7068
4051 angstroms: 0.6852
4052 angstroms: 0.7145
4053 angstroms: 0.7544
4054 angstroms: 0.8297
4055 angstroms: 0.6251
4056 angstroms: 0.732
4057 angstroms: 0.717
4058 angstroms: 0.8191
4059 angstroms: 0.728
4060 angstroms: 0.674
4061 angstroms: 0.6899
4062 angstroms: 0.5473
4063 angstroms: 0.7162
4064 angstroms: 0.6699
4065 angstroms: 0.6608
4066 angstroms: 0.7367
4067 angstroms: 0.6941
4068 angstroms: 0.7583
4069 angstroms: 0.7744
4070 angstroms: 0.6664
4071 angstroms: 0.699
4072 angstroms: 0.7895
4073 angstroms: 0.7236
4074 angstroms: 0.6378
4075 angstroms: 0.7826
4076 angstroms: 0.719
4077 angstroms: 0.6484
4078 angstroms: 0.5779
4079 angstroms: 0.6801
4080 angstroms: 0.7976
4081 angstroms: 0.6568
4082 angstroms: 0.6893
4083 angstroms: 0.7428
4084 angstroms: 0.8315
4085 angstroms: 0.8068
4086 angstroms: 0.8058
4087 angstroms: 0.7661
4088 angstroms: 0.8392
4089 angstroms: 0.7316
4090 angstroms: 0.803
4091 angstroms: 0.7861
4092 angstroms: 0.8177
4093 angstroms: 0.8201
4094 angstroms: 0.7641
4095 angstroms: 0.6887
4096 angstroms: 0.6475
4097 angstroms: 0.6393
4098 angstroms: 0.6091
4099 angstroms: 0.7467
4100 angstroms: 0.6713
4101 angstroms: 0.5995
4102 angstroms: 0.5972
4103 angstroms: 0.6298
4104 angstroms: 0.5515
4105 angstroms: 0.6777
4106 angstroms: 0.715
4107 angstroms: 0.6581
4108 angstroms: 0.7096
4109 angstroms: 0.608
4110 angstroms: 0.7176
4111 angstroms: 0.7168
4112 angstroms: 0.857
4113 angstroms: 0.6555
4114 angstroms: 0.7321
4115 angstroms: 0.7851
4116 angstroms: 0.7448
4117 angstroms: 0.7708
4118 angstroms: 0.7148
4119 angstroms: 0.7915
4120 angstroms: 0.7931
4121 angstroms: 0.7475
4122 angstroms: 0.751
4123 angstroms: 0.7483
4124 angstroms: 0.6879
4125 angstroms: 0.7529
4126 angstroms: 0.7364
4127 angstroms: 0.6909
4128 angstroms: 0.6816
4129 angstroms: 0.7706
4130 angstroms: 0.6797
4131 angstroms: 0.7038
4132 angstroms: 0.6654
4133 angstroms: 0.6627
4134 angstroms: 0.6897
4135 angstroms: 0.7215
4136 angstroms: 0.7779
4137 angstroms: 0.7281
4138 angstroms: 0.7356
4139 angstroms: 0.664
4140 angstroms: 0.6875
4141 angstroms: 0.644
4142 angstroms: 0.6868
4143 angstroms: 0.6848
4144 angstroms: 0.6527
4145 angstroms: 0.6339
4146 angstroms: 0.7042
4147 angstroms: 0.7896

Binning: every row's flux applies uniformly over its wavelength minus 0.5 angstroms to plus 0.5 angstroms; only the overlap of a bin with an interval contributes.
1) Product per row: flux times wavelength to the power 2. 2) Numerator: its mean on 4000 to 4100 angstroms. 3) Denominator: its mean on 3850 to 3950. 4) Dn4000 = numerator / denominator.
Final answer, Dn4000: 1.93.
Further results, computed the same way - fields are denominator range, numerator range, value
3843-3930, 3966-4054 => 1.66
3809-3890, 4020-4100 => 2.39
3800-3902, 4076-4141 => 2.25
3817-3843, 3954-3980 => 1.61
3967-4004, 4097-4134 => 1.31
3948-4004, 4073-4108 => 1.42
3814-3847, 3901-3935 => 1.61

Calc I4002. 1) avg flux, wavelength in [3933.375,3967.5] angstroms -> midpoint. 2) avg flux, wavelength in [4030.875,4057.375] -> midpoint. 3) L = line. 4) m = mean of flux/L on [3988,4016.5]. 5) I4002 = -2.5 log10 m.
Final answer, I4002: -0.226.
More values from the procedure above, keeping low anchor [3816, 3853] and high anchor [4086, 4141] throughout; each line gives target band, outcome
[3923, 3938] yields 0.480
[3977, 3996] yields -0.195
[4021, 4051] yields -0.200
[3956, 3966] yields 0.258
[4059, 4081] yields -0.076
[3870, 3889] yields -0.036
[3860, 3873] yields -0.049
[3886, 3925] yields -0.227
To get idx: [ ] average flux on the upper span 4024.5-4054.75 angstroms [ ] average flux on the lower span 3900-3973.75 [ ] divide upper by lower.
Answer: 1.72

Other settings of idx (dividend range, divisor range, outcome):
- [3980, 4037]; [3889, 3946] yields 1.63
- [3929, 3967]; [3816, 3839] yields 1.43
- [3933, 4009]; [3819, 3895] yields 1.48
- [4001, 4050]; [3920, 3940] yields 2.38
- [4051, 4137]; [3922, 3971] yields 1.95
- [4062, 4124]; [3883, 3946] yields 1.68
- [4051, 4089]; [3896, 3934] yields 1.58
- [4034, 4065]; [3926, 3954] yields 1.93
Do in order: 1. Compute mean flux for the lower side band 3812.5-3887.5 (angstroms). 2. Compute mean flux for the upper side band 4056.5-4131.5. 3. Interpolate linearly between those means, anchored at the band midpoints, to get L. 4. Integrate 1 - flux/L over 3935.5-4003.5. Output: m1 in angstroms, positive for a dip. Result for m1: 3.6 angstroms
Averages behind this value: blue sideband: 0.328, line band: 0.496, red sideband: 0.717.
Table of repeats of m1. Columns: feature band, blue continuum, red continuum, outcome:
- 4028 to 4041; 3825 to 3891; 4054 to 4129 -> -1.5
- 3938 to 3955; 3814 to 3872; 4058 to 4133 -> 0.6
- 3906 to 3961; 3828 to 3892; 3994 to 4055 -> 7.8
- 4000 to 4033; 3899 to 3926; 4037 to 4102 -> -4.7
